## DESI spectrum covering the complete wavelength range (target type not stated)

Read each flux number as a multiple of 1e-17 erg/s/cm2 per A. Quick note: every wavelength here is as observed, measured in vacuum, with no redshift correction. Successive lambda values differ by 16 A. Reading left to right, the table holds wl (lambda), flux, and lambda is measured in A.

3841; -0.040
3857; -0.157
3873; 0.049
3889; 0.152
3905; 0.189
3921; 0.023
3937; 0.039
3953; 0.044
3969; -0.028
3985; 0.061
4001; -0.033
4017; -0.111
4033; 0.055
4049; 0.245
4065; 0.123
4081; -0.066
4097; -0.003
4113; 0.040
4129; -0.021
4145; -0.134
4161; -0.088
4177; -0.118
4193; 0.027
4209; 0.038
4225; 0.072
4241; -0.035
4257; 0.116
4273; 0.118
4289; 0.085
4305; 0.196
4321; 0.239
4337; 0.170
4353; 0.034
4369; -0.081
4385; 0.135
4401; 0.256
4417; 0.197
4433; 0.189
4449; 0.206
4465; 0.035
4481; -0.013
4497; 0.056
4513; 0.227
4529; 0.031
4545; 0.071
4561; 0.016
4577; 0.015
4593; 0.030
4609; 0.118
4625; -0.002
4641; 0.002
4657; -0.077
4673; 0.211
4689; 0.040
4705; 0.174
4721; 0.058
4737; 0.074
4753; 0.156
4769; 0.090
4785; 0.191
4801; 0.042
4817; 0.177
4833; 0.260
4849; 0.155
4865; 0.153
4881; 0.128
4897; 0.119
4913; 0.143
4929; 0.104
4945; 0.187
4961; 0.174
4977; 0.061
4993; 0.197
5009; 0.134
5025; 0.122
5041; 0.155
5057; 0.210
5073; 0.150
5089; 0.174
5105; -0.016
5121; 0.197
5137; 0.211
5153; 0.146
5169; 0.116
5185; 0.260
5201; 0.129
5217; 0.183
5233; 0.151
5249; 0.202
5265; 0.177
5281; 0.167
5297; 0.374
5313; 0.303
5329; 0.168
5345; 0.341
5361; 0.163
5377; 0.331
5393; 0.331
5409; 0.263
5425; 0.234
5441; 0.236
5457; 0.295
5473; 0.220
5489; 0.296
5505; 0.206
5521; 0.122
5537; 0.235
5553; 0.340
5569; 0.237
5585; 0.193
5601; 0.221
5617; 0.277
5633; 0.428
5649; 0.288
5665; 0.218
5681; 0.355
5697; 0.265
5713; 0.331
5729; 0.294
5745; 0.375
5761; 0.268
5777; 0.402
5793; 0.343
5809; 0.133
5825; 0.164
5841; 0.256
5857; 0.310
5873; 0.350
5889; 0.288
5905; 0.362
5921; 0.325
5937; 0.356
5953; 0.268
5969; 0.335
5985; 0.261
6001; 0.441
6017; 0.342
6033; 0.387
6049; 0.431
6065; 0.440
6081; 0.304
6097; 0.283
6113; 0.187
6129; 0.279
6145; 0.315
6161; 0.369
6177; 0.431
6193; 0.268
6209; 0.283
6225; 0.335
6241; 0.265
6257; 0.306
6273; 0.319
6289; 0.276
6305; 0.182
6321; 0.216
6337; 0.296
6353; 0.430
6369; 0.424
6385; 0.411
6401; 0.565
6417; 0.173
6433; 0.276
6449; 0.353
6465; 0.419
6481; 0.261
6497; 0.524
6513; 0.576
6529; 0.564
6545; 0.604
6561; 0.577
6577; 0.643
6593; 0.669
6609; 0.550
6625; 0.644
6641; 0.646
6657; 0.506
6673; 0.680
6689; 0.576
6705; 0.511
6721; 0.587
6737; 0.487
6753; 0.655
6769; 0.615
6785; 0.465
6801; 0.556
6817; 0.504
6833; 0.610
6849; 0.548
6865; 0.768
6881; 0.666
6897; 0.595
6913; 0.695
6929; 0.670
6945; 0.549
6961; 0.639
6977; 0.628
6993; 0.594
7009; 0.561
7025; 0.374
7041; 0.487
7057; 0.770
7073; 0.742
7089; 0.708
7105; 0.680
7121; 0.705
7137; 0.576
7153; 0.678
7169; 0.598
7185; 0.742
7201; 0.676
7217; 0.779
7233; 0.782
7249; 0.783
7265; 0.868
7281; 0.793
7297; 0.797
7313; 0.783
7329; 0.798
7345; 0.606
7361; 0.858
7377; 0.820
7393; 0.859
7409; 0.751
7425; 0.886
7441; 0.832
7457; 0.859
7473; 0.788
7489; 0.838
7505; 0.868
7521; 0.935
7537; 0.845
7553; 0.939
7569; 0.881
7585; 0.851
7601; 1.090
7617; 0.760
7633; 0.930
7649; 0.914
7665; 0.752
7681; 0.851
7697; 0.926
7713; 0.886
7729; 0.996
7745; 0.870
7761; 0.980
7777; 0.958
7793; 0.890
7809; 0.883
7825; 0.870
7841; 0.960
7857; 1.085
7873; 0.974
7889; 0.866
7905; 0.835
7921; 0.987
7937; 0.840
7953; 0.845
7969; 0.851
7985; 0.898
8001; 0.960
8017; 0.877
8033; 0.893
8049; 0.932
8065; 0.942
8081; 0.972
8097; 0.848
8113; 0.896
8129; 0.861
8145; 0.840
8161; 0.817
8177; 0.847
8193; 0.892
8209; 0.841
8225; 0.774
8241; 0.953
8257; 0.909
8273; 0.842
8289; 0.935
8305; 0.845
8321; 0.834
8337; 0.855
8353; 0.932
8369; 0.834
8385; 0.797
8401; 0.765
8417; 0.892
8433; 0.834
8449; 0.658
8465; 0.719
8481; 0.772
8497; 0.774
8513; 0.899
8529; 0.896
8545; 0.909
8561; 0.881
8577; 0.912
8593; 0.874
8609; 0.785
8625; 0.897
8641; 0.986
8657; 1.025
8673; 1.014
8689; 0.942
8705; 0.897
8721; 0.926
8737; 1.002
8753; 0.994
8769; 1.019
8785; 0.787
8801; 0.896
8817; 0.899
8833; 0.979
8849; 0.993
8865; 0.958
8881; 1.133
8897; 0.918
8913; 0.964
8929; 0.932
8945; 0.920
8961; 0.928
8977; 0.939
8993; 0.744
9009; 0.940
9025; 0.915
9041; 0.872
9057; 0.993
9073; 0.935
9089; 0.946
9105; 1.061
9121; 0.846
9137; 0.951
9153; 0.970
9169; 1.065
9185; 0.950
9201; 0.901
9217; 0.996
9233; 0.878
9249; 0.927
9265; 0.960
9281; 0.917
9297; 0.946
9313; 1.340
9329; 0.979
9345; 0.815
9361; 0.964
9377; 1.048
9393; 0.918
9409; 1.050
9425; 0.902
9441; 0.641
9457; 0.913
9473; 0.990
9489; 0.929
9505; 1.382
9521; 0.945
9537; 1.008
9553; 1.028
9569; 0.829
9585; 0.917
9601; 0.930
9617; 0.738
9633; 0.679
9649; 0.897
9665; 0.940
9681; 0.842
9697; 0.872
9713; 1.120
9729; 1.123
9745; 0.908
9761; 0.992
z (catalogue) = 0.633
